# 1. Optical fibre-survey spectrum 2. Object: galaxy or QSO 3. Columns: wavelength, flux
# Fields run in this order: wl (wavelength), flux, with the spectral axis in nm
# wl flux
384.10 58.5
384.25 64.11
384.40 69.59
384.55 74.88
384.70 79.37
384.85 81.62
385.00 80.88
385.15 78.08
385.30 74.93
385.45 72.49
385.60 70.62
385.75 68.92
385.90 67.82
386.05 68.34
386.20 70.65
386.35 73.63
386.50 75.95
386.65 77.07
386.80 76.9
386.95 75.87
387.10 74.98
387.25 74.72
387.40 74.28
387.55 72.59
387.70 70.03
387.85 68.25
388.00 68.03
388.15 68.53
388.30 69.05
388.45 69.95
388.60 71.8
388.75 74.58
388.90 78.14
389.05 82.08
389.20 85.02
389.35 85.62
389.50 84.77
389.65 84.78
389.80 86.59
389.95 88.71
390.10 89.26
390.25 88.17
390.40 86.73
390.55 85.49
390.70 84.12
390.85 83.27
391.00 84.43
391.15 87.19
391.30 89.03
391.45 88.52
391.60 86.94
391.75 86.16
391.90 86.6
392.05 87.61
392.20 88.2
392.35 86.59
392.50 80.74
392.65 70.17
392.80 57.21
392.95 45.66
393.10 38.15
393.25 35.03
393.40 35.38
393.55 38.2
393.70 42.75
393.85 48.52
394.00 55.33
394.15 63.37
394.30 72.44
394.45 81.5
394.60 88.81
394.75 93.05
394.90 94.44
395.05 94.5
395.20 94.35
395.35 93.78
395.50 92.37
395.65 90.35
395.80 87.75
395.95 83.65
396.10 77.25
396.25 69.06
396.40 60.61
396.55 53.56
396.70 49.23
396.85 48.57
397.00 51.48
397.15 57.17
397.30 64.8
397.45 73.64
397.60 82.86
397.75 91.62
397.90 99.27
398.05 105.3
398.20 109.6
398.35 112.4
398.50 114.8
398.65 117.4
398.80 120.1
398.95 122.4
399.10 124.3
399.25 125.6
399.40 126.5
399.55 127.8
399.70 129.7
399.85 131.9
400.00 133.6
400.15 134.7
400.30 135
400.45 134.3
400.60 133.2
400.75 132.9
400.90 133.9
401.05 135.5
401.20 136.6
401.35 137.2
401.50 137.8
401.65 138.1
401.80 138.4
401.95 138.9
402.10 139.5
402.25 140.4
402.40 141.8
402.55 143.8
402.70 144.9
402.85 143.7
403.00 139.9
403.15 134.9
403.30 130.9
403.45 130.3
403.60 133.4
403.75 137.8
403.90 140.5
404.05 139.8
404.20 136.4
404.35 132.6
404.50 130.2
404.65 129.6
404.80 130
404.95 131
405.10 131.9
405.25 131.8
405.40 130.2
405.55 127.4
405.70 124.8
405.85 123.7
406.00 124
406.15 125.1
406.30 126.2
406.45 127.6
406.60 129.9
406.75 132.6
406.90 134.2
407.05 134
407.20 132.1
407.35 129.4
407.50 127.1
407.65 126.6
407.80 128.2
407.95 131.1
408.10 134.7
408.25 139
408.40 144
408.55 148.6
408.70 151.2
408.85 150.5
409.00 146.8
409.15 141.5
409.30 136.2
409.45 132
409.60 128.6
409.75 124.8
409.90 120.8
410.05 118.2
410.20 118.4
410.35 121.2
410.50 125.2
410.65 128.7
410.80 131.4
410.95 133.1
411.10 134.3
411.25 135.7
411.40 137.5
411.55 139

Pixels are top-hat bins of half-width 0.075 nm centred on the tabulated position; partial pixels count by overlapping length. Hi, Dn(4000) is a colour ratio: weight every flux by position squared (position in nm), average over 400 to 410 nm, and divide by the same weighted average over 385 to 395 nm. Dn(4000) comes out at 1.95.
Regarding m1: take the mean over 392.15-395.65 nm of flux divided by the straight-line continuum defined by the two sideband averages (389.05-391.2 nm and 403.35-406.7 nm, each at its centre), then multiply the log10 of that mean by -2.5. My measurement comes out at 0.369 mag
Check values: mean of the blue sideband 85.9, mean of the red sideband 131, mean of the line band 69.5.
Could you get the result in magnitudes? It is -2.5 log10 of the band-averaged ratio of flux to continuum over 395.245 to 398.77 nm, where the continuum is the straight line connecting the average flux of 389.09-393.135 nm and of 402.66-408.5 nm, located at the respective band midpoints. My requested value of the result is 0.24 mag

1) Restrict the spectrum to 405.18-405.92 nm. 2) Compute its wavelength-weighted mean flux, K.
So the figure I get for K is 128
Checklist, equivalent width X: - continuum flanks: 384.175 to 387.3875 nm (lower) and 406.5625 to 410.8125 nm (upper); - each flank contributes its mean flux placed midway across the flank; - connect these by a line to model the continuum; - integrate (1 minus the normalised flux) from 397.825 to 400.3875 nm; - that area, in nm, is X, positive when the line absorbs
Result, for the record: -0.323 nm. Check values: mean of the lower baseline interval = 73.9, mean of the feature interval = 122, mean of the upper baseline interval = 133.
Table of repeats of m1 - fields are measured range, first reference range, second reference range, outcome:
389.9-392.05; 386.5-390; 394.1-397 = -0.13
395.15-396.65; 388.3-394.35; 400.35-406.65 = 0.21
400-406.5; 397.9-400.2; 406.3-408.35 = -0.07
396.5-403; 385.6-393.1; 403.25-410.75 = -0.06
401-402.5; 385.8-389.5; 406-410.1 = -0.20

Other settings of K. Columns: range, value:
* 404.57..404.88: 130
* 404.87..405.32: 132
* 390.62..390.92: 83.7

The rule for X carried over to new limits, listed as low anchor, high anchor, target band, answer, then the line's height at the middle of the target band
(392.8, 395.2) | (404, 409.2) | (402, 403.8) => -0.42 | 112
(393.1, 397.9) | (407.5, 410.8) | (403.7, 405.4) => -0.33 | 112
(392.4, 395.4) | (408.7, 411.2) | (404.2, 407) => -0.39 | 114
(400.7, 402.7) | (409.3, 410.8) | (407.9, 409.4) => -0.18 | 127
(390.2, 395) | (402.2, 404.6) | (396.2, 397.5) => 0.53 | 98.5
